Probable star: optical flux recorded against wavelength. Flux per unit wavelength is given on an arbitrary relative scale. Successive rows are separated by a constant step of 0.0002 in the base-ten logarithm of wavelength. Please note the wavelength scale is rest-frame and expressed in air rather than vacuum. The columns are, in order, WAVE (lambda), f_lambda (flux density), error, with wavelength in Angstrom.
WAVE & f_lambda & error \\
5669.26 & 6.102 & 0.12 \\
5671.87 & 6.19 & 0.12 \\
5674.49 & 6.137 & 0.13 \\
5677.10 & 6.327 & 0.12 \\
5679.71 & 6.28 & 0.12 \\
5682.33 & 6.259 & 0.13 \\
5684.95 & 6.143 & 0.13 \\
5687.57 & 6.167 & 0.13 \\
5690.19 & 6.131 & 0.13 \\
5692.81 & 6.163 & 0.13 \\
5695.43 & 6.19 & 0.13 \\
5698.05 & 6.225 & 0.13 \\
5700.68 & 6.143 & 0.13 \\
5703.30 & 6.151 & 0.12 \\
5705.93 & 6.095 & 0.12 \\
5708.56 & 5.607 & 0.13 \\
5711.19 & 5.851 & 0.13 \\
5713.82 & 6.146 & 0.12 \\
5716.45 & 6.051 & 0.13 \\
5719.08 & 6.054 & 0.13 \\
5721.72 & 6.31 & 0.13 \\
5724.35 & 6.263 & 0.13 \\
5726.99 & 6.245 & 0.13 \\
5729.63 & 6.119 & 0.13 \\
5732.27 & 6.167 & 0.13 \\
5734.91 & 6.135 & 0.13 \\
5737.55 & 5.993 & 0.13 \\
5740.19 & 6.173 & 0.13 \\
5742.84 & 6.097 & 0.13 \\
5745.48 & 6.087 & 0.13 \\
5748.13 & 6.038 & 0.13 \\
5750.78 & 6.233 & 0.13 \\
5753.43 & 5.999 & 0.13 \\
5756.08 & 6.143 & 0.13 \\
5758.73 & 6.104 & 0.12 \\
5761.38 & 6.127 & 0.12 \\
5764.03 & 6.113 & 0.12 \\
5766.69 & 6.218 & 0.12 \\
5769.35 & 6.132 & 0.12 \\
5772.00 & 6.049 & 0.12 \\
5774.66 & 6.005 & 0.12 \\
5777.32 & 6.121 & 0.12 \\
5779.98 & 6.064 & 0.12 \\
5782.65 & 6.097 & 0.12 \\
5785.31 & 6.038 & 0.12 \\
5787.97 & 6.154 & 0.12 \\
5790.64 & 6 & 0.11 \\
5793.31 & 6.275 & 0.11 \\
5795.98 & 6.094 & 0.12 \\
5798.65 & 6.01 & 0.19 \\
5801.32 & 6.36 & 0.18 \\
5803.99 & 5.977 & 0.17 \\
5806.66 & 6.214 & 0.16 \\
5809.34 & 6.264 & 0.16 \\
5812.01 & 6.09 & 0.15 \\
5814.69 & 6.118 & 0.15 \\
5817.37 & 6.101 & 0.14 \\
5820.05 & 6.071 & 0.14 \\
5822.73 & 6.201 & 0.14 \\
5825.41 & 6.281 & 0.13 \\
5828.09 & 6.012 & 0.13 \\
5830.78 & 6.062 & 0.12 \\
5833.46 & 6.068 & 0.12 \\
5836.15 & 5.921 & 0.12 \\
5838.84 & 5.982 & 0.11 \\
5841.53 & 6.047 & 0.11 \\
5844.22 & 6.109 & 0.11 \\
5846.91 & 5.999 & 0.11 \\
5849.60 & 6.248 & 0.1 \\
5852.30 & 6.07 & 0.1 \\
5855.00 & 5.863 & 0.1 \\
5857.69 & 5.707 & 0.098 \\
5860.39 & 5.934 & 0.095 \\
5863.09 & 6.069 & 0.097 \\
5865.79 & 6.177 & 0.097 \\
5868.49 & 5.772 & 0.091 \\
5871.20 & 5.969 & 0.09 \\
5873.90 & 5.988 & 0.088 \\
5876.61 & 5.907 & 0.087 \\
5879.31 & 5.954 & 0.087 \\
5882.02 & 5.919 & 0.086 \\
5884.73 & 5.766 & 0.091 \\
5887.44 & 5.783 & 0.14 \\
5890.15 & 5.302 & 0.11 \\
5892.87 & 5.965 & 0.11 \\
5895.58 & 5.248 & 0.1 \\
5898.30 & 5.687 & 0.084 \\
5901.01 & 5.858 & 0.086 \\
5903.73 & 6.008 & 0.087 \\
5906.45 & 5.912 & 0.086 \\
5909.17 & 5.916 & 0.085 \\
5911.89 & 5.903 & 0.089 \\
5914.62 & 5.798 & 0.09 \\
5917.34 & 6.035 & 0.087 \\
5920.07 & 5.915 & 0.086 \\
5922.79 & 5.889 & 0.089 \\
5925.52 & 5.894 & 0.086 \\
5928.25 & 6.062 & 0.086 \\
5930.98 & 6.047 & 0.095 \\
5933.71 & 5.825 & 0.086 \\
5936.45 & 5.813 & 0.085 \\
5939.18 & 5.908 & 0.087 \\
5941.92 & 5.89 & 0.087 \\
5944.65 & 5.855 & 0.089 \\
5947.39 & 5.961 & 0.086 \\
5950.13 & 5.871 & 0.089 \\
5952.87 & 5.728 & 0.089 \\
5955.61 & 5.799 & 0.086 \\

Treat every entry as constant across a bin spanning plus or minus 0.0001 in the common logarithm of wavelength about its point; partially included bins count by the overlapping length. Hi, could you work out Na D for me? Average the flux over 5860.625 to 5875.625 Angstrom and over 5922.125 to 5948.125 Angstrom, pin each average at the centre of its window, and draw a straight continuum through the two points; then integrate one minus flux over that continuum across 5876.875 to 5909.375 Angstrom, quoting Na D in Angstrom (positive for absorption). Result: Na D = 1.00 Angstrom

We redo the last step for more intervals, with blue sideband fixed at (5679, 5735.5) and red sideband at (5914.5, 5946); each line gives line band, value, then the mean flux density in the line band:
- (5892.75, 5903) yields 0.5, 5.68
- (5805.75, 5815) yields -0.2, 6.17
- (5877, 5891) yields 0.4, 5.77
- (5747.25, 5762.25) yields -0.1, 6.11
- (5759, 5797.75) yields -0.3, 6.1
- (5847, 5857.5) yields 0.0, 6.01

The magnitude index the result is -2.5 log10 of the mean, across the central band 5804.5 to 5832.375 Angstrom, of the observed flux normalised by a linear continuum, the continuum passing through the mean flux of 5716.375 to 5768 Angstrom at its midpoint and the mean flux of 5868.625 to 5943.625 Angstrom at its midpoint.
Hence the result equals -0.02 mag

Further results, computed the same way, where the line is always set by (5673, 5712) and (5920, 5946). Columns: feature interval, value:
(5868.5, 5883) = 0.006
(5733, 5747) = -0.003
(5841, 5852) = -0.020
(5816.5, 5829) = -0.023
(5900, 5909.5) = 0.002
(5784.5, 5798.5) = -0.012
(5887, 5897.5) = 0.073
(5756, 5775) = -0.010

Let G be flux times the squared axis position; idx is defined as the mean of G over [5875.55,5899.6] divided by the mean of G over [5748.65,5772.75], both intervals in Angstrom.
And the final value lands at 0.98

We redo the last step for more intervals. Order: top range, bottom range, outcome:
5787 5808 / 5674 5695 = 1.03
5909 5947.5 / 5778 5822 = 1.01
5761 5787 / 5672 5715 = 1.02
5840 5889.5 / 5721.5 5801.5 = 1.01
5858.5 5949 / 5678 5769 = 1.02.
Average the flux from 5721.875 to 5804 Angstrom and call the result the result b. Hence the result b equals 6.12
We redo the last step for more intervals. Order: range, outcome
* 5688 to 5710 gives 6.09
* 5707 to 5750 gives 6.08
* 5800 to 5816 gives 6.17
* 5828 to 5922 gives 5.91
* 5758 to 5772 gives 6.13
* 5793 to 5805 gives 6.14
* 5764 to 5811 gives 6.12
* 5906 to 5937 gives 5.92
